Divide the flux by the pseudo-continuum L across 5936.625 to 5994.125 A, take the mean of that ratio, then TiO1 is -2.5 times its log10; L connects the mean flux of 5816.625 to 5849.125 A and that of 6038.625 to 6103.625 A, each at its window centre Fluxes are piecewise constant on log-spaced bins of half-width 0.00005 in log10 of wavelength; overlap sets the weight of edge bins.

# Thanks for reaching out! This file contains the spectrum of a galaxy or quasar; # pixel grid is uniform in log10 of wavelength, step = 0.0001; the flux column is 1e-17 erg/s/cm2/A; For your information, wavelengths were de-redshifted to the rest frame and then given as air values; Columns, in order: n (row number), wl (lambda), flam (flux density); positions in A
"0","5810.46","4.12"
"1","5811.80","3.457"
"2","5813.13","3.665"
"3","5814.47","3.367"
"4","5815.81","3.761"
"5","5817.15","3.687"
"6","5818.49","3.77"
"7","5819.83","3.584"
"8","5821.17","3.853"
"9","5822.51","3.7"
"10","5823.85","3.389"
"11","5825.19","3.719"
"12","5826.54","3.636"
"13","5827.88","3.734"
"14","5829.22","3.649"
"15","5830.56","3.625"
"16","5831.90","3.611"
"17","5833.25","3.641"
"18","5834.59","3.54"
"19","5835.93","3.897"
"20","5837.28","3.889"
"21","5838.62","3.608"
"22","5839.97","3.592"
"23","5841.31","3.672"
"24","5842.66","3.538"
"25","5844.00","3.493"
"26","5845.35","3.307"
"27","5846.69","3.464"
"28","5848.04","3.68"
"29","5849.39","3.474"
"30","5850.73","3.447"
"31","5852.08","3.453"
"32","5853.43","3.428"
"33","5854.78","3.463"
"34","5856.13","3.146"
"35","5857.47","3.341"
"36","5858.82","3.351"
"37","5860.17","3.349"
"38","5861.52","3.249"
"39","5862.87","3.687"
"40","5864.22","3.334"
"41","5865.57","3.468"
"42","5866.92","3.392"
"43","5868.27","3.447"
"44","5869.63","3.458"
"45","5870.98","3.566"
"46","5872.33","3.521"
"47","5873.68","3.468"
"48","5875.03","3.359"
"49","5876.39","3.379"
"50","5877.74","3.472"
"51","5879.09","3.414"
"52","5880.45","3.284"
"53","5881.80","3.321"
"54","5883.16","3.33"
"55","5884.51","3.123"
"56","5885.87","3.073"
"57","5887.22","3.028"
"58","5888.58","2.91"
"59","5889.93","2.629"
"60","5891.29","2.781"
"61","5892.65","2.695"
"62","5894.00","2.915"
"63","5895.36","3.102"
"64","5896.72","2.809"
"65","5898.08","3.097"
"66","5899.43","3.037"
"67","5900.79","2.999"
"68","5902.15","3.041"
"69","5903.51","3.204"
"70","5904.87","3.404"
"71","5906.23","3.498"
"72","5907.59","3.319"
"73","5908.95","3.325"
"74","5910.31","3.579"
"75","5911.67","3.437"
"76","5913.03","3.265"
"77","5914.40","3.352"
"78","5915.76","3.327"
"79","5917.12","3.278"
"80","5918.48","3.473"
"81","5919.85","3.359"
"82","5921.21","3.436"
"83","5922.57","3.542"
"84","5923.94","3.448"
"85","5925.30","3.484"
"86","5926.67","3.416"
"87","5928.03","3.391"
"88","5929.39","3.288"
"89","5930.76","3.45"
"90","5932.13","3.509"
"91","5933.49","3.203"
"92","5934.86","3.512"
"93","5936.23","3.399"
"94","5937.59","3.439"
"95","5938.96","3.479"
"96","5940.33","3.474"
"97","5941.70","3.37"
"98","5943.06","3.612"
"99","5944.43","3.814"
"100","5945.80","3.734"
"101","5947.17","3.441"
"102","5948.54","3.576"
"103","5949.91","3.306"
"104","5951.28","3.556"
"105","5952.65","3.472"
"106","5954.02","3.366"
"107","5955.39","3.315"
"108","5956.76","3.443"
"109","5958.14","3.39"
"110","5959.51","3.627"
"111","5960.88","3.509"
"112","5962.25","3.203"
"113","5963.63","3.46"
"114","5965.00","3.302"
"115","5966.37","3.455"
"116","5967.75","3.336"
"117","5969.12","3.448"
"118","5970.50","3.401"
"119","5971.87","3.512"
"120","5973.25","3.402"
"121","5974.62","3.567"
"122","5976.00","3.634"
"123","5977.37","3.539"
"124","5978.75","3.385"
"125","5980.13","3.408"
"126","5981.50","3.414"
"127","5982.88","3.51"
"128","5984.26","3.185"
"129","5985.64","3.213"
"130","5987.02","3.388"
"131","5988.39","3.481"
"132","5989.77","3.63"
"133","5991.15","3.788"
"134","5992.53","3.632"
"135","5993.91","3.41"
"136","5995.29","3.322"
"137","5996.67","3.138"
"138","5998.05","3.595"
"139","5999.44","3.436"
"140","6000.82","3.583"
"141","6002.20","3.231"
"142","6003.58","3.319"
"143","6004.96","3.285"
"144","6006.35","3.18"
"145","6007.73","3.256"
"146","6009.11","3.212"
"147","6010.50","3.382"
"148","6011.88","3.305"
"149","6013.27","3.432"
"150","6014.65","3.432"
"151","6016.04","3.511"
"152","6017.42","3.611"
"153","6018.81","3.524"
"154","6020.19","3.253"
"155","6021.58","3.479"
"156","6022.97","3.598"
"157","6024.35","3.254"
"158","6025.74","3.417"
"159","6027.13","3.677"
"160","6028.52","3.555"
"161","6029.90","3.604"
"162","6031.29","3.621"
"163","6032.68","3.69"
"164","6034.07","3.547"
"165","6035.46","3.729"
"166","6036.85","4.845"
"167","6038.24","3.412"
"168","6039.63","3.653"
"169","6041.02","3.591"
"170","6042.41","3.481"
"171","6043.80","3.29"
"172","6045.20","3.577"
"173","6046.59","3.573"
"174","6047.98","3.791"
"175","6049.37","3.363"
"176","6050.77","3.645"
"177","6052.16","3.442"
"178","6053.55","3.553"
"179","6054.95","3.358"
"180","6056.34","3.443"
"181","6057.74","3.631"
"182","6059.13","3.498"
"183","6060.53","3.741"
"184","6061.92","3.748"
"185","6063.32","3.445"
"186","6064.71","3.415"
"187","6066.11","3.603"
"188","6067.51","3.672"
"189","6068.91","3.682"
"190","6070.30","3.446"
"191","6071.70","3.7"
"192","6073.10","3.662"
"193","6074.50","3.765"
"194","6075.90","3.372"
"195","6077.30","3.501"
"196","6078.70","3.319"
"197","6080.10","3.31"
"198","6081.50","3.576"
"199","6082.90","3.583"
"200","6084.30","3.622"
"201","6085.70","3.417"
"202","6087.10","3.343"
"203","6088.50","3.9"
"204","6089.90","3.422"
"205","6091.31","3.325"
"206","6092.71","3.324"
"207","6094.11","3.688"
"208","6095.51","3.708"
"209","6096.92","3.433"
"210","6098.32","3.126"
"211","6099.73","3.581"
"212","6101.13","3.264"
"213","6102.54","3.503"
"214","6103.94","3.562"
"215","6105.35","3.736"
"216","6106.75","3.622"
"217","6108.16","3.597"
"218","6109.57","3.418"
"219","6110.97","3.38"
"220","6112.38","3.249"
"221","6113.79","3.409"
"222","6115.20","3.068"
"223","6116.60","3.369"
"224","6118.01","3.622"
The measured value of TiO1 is 0.032 mag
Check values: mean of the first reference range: 3.63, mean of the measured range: 3.47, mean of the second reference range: 3.52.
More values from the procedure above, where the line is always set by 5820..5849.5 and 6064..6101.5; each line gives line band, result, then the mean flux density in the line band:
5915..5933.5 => 0.05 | 3.41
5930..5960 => 0.03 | 3.47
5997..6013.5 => 0.06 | 3.34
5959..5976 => 0.04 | 3.44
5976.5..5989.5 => 0.05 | 3.4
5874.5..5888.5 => 0.11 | 3.26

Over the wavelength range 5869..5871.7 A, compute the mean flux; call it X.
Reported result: 3.52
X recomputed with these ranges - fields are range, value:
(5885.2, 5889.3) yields 3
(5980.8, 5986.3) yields 3.33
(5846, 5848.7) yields 3.57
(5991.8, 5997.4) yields 3.38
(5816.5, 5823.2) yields 3.72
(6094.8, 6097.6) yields 3.57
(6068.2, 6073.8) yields 3.62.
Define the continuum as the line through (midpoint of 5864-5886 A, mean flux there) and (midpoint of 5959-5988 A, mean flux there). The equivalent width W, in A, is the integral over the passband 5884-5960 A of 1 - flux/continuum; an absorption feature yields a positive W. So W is 2.0 A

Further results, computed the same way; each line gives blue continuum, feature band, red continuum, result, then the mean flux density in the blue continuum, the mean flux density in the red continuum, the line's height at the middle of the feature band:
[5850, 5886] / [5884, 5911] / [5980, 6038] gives 2.60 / 3.39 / 3.48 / 3.41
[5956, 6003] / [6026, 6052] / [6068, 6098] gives -1.12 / 3.44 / 3.52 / 3.49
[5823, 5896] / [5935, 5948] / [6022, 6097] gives -0.23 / 3.4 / 3.57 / 3.47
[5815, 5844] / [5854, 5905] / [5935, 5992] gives 5.19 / 3.67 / 3.46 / 3.59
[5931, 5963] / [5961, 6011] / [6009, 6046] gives 1.40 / 3.47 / 3.55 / 3.51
